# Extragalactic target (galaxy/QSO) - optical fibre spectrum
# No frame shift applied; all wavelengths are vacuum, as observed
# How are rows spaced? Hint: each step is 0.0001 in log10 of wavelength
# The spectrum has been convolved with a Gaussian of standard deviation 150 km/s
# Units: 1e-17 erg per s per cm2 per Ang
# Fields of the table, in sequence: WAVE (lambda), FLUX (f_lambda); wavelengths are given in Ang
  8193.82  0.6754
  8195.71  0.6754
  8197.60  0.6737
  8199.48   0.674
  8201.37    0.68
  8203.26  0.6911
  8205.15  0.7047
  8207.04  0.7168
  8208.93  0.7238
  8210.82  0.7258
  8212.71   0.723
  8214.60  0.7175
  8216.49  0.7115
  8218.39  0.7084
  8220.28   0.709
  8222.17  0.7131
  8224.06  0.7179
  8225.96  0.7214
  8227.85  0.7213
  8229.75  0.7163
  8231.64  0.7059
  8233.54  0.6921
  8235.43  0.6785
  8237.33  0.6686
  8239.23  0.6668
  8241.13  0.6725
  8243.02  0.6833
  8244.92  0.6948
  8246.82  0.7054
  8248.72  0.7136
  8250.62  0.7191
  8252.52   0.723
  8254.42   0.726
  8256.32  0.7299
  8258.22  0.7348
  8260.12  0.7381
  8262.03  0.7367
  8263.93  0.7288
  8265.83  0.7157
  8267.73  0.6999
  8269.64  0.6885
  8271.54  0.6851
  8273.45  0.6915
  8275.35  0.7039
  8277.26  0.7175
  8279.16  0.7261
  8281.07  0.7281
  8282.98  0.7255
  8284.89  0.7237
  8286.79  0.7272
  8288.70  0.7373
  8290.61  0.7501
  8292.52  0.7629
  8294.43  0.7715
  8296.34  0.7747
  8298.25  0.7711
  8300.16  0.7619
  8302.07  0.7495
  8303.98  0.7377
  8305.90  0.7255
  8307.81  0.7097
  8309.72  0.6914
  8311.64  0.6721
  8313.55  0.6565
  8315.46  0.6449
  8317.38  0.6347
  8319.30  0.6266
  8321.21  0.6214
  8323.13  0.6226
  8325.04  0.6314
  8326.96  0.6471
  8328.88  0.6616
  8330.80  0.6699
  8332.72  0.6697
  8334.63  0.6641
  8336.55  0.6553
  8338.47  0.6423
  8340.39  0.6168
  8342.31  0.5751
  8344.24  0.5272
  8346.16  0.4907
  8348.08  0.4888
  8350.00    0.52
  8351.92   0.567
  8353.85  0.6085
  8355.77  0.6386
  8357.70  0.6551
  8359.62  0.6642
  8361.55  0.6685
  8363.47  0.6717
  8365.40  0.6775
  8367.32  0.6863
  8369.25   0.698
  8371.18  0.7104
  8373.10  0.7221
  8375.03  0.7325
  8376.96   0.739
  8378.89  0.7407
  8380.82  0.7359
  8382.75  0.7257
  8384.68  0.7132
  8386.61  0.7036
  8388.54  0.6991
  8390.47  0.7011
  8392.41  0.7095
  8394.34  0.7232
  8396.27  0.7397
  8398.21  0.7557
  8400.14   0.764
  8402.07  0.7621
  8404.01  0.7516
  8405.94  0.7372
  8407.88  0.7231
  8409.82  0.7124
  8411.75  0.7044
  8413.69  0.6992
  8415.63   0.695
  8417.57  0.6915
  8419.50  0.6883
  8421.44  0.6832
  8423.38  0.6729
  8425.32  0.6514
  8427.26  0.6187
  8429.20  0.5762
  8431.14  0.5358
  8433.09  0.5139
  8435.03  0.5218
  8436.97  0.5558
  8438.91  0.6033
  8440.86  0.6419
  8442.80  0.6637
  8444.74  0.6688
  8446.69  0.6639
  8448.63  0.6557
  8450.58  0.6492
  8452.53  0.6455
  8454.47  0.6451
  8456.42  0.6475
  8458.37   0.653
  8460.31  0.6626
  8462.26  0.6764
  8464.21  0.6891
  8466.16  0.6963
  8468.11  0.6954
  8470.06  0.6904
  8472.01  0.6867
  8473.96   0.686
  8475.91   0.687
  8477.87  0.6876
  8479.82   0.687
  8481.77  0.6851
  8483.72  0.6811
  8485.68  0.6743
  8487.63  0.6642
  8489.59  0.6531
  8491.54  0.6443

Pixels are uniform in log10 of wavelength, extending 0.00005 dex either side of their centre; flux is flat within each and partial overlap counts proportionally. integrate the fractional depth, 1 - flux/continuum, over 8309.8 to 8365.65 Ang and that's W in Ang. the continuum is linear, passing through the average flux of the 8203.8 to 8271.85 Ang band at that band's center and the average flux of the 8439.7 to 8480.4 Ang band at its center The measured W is 5.46 Ang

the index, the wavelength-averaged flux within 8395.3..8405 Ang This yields 0.755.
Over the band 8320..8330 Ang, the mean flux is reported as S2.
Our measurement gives 0.637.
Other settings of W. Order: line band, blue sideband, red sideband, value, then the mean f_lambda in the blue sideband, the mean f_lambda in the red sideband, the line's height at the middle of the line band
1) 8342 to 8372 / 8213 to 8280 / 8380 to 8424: 4.1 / 0.708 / 0.717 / 0.715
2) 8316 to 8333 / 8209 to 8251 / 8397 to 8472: 1.1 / 0.704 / 0.665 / 0.686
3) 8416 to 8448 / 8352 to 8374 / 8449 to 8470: 2.1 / 0.668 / 0.667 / 0.667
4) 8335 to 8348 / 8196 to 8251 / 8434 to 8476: 1.8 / 0.701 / 0.653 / 0.677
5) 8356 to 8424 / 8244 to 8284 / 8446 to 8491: -2.1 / 0.716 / 0.672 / 0.689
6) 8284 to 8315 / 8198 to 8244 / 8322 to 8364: -4.1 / 0.702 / 0.616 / 0.646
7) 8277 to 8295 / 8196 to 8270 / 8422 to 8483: -1.2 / 0.707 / 0.646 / 0.692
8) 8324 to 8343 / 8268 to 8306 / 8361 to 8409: 2.2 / 0.732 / 0.72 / 0.727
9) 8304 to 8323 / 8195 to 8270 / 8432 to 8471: 0.4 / 0.706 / 0.642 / 0.682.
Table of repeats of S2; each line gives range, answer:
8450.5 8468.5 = 0.666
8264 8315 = 0.723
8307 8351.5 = 0.622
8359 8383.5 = 0.706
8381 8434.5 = 0.69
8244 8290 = 0.718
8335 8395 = 0.658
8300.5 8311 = 0.723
